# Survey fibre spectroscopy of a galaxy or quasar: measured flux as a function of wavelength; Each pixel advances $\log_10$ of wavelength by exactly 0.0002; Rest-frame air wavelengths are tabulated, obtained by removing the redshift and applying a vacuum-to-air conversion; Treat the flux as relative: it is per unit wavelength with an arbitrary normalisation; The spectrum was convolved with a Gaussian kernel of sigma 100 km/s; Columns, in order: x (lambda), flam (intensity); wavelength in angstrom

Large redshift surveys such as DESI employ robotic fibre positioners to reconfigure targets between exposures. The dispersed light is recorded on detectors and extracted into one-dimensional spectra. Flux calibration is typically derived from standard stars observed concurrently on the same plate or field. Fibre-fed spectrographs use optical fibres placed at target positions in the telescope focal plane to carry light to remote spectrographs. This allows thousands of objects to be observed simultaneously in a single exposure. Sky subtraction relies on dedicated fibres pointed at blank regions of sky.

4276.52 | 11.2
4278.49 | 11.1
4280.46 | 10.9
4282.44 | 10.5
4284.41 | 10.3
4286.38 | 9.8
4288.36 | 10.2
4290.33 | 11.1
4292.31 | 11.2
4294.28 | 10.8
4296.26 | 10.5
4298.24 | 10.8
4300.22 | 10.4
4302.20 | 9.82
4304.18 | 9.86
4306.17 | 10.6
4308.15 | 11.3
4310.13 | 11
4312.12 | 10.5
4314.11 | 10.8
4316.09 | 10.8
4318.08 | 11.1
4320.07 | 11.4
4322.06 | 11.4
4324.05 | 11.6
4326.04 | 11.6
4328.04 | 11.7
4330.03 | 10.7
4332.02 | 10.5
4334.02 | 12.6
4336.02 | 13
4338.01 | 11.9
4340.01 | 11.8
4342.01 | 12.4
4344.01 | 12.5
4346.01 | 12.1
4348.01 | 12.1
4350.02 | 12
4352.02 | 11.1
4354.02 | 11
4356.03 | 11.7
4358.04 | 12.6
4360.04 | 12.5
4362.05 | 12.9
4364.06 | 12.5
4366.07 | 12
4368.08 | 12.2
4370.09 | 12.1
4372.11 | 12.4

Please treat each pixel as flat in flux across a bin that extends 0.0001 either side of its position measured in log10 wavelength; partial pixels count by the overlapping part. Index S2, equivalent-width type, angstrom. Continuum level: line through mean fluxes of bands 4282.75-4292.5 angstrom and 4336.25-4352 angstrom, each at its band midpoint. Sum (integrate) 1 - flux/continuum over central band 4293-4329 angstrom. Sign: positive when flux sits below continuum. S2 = 0.8 angstrom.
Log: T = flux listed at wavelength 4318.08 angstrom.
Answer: 11.1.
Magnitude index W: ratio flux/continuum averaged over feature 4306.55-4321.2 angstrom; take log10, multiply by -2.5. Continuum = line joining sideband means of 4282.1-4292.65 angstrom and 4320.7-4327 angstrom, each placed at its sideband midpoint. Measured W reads 0.03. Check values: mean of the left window 10.5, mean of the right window 11.5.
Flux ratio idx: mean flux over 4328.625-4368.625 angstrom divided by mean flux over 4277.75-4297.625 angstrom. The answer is 1.13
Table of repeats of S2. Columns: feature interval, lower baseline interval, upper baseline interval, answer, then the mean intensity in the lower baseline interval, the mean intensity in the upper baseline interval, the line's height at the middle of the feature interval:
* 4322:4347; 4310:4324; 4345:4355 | -1.04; 11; 11.7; 11.4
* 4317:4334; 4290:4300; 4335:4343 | 0.73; 10.8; 12.3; 11.8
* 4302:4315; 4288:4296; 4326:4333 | 0.41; 10.9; 11.1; 10.9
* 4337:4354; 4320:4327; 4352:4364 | -0.08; 11.5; 12.1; 11.9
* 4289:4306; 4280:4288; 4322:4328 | 0.27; 10.3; 11.6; 10.7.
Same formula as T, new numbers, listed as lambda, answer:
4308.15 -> 11.3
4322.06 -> 11.4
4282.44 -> 10.5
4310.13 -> 11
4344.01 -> 12.5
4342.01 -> 12.4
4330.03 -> 10.7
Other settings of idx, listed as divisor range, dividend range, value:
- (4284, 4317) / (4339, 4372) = 1.14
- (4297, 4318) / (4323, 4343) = 1.11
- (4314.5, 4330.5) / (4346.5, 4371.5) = 1.07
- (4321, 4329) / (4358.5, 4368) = 1.08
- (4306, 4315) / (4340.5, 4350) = 1.12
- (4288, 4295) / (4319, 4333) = 1.03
